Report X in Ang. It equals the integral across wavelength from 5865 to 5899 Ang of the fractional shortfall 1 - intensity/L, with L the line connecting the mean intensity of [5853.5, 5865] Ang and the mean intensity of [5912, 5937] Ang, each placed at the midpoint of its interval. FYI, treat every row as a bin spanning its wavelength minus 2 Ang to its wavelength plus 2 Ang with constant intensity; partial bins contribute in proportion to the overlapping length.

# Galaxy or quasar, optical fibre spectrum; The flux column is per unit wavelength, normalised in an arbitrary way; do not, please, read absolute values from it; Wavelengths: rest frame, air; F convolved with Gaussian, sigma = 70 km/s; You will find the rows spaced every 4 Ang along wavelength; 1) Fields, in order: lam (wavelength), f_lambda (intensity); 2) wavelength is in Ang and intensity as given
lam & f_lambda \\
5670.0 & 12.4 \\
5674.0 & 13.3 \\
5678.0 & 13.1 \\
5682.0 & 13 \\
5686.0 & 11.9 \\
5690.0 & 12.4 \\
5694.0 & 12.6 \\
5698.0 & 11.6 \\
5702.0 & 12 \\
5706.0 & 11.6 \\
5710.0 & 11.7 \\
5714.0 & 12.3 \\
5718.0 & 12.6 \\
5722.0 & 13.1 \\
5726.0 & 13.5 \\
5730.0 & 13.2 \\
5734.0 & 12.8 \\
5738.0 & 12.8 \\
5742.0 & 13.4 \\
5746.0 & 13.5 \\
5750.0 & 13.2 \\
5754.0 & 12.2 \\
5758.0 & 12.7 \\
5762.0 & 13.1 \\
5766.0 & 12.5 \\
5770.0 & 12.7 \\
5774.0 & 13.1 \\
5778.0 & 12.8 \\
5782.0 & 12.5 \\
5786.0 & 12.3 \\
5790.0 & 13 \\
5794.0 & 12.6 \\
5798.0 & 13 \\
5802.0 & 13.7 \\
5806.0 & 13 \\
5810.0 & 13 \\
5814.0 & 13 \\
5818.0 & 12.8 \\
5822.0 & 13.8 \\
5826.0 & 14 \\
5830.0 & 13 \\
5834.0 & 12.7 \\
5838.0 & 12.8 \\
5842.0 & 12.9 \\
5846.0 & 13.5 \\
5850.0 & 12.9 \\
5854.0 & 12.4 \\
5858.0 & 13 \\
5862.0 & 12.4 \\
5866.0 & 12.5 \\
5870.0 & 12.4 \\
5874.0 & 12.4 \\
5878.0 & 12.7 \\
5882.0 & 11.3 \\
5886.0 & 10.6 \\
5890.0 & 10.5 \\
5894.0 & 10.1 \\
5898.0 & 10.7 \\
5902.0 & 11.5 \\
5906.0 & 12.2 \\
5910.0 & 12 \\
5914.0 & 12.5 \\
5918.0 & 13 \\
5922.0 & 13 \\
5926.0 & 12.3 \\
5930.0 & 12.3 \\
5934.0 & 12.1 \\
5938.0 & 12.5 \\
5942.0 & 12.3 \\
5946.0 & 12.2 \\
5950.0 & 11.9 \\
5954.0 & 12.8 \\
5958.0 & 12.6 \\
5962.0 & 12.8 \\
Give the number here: 3.1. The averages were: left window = 12.6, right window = 12.5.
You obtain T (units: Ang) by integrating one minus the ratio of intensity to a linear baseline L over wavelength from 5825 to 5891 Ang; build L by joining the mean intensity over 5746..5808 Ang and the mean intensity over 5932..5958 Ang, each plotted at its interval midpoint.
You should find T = 0.6 Ang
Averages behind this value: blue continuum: 12.8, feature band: 12.5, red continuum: 12.3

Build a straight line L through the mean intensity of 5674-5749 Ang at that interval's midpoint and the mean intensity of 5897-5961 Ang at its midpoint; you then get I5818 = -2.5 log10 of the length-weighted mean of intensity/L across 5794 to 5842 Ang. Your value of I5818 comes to -0.06 mag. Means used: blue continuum 12.6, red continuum 12.3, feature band 13.1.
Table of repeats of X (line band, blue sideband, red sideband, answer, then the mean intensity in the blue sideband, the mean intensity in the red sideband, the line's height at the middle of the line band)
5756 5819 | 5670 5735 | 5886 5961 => -2.7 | 12.5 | 12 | 12.3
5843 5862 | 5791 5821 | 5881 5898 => -2.0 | 13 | 10.6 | 11.7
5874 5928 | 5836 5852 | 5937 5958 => 3.9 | 13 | 12.4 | 12.7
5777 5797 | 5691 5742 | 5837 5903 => -0.6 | 12.5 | 12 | 12.3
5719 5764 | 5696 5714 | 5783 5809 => -2.9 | 11.8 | 12.9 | 12.2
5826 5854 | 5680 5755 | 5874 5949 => -1.9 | 12.6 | 11.9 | 12.2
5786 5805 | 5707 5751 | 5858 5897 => -1.0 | 12.9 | 11.7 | 12.4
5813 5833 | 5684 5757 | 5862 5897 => -2.3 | 12.6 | 11.6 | 11.9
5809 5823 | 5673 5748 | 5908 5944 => -0.6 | 12.6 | 12.4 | 12.5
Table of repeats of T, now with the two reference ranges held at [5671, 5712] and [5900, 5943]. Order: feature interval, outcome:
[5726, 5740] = -0.78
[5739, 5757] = -1.04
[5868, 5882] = 0.01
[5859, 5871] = -0.15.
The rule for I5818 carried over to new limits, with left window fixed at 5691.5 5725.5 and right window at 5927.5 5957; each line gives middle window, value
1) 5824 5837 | -0.078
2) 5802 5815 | -0.071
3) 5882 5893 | 0.156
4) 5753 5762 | -0.031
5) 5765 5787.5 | -0.035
